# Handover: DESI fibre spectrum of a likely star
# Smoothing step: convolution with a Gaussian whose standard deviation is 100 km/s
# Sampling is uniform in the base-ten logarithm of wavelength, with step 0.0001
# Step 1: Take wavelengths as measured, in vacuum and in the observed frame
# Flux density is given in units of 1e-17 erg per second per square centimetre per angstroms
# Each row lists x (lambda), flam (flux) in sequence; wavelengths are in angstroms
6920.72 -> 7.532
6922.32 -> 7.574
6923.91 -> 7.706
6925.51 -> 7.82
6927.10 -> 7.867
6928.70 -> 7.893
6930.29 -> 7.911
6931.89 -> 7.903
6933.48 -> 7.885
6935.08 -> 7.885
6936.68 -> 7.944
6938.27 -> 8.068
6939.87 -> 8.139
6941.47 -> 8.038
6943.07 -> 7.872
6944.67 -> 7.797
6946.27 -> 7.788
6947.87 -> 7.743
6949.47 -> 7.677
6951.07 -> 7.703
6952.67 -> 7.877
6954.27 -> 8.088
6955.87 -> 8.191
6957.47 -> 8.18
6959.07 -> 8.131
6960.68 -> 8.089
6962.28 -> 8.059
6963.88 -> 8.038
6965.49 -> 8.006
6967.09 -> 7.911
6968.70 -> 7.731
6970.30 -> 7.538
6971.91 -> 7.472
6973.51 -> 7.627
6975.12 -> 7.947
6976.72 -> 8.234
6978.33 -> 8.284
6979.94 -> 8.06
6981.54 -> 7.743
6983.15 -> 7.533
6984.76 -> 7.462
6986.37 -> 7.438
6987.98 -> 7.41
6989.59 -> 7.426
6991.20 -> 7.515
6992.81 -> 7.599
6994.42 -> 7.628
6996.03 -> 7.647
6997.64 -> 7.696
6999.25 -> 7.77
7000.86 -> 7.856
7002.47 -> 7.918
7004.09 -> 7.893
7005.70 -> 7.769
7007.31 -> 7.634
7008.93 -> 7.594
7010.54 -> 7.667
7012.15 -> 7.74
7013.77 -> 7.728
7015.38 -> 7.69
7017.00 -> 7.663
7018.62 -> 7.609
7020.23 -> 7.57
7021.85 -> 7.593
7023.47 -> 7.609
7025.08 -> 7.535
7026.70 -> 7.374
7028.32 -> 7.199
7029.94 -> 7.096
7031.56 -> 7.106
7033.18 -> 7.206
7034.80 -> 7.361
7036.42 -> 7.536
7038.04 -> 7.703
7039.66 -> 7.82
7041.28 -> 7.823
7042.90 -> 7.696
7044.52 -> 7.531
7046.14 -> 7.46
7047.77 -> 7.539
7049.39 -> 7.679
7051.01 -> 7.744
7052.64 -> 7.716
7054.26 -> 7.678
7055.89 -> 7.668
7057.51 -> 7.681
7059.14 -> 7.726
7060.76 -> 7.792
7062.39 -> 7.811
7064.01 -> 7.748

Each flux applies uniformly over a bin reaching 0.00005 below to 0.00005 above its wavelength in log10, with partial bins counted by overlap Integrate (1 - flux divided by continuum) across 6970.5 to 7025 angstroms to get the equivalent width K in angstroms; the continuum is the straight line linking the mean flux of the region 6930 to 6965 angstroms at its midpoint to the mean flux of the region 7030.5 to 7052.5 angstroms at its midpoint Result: 0.3 angstroms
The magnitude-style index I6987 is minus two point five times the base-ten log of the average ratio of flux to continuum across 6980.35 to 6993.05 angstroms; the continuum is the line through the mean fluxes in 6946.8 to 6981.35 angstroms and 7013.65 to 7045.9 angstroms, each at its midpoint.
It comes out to 0.04 mag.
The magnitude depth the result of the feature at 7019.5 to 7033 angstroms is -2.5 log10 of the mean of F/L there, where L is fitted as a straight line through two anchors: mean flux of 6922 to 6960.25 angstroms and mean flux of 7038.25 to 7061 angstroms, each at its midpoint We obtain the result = 0.05 mag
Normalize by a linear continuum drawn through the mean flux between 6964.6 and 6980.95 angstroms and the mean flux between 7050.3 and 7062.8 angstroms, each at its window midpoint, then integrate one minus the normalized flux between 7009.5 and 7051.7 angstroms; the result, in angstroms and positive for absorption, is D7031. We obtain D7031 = 1.20 angstroms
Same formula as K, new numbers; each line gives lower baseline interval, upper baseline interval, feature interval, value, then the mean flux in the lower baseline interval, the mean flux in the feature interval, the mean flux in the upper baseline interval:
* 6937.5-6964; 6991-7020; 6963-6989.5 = 0.3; 7.97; 7.77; 7.7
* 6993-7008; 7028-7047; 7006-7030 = 0.1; 7.75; 7.57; 7.47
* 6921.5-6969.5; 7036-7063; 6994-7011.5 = 0.1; 7.92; 7.74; 7.68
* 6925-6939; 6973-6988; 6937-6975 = -0.2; 7.91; 7.9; 7.79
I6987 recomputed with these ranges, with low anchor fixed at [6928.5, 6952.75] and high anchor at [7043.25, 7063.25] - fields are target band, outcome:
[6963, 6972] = 0.00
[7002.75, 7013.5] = 0.00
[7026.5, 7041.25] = 0.04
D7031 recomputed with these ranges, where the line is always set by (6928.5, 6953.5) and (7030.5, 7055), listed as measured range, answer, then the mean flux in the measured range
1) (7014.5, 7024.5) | 0.0 angstroms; 7.62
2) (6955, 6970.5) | -0.4 angstroms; 8.01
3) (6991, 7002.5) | 0.0 angstroms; 7.7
